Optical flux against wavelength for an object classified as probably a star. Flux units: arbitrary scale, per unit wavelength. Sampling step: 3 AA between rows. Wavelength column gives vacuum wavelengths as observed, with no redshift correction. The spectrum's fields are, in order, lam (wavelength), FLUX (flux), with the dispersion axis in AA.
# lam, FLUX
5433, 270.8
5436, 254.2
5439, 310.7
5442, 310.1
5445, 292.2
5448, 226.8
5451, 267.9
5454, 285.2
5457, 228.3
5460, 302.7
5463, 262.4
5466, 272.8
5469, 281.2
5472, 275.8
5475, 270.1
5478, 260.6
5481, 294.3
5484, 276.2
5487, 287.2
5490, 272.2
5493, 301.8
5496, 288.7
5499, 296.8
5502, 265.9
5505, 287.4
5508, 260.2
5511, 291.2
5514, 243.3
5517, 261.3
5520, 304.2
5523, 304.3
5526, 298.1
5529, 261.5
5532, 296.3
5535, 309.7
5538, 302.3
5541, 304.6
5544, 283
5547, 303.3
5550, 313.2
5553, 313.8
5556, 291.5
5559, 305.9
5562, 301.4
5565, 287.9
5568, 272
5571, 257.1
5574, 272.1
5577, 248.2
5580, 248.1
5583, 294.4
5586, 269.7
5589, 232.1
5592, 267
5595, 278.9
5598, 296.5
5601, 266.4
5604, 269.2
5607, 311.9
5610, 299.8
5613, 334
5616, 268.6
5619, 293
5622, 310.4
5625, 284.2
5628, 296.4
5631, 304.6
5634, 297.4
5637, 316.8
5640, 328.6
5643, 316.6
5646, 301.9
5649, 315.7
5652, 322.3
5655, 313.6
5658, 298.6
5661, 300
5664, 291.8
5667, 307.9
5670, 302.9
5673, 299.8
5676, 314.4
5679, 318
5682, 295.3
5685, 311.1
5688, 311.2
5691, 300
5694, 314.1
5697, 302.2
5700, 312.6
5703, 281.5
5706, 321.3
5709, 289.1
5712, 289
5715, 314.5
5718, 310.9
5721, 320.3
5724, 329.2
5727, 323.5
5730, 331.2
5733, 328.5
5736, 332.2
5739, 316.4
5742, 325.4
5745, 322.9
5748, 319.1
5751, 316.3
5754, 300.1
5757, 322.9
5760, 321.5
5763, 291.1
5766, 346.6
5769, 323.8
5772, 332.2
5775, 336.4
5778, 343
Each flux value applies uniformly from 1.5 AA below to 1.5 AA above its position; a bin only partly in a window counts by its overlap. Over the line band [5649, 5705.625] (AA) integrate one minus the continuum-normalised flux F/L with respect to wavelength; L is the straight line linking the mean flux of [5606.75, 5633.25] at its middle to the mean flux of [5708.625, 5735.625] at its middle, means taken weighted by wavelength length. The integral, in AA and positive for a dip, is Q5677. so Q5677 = 0.6 AA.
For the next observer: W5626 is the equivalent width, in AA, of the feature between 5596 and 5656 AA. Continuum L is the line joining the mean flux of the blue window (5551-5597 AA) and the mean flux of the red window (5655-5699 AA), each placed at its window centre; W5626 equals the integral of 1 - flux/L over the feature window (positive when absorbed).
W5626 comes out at -2.3 AA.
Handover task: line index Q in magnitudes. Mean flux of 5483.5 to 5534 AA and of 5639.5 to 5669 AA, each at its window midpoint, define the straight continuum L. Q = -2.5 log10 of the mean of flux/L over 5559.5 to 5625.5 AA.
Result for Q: 0.07 mag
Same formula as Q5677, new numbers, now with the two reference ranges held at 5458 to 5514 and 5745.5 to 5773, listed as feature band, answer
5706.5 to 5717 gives 0.4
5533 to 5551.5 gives -1.0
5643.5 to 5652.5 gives -0.3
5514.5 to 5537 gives -0.3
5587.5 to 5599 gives 1.1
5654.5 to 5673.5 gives 0.2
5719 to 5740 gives -0.7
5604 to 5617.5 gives -0.1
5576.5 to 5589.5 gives 1.4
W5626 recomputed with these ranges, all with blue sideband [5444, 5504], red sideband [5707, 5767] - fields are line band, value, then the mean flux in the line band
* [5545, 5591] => 1.5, 281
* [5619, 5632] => 0.1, 298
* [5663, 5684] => 0.2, 305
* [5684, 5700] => 0.1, 308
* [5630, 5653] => -0.8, 313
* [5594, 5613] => 0.3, 291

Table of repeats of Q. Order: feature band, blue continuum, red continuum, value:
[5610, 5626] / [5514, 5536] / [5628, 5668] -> 0.017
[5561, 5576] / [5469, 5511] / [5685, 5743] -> 0.059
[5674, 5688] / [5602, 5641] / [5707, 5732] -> -0.003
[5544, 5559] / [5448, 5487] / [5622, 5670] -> -0.055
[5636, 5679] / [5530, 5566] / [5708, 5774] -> 0.005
